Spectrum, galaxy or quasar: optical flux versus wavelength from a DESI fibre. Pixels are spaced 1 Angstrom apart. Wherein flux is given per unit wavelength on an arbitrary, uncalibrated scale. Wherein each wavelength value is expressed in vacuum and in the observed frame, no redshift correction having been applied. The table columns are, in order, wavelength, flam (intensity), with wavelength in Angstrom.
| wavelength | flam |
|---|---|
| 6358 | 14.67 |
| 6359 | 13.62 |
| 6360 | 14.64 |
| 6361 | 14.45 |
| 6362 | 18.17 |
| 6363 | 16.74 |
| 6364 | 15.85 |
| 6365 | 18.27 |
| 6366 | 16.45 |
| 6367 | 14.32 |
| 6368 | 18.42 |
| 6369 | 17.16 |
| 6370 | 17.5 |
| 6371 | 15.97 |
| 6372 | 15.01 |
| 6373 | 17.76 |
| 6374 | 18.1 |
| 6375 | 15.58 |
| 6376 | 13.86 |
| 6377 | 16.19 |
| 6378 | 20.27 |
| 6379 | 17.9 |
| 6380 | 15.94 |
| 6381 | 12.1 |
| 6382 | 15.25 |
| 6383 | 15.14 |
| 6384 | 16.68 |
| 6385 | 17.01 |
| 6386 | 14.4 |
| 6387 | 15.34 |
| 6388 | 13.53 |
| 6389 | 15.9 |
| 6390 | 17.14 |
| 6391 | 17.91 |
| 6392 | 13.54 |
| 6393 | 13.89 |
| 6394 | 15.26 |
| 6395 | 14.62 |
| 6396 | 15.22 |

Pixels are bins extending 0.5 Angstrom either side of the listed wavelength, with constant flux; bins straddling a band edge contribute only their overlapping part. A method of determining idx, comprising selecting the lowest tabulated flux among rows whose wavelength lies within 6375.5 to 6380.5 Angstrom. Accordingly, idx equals 13.86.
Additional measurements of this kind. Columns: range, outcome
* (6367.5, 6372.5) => 15.01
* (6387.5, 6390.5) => 13.53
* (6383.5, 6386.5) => 14.4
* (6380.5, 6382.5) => 12.1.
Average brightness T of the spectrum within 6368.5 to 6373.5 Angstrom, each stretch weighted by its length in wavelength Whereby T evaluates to 16.7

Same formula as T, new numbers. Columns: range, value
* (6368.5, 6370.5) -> 17.3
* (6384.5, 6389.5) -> 15.2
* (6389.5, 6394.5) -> 15.5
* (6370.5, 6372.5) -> 15.5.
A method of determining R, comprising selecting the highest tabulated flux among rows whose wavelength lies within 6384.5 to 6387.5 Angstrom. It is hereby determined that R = 17.01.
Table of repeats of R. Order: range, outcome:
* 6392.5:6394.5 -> 15.26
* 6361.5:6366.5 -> 18.27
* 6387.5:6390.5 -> 17.14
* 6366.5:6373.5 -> 18.42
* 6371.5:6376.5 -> 18.1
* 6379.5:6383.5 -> 15.94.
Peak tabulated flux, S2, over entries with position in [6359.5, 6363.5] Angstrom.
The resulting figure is 18.17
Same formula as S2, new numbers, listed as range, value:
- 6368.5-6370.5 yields 17.5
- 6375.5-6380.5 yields 20.27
